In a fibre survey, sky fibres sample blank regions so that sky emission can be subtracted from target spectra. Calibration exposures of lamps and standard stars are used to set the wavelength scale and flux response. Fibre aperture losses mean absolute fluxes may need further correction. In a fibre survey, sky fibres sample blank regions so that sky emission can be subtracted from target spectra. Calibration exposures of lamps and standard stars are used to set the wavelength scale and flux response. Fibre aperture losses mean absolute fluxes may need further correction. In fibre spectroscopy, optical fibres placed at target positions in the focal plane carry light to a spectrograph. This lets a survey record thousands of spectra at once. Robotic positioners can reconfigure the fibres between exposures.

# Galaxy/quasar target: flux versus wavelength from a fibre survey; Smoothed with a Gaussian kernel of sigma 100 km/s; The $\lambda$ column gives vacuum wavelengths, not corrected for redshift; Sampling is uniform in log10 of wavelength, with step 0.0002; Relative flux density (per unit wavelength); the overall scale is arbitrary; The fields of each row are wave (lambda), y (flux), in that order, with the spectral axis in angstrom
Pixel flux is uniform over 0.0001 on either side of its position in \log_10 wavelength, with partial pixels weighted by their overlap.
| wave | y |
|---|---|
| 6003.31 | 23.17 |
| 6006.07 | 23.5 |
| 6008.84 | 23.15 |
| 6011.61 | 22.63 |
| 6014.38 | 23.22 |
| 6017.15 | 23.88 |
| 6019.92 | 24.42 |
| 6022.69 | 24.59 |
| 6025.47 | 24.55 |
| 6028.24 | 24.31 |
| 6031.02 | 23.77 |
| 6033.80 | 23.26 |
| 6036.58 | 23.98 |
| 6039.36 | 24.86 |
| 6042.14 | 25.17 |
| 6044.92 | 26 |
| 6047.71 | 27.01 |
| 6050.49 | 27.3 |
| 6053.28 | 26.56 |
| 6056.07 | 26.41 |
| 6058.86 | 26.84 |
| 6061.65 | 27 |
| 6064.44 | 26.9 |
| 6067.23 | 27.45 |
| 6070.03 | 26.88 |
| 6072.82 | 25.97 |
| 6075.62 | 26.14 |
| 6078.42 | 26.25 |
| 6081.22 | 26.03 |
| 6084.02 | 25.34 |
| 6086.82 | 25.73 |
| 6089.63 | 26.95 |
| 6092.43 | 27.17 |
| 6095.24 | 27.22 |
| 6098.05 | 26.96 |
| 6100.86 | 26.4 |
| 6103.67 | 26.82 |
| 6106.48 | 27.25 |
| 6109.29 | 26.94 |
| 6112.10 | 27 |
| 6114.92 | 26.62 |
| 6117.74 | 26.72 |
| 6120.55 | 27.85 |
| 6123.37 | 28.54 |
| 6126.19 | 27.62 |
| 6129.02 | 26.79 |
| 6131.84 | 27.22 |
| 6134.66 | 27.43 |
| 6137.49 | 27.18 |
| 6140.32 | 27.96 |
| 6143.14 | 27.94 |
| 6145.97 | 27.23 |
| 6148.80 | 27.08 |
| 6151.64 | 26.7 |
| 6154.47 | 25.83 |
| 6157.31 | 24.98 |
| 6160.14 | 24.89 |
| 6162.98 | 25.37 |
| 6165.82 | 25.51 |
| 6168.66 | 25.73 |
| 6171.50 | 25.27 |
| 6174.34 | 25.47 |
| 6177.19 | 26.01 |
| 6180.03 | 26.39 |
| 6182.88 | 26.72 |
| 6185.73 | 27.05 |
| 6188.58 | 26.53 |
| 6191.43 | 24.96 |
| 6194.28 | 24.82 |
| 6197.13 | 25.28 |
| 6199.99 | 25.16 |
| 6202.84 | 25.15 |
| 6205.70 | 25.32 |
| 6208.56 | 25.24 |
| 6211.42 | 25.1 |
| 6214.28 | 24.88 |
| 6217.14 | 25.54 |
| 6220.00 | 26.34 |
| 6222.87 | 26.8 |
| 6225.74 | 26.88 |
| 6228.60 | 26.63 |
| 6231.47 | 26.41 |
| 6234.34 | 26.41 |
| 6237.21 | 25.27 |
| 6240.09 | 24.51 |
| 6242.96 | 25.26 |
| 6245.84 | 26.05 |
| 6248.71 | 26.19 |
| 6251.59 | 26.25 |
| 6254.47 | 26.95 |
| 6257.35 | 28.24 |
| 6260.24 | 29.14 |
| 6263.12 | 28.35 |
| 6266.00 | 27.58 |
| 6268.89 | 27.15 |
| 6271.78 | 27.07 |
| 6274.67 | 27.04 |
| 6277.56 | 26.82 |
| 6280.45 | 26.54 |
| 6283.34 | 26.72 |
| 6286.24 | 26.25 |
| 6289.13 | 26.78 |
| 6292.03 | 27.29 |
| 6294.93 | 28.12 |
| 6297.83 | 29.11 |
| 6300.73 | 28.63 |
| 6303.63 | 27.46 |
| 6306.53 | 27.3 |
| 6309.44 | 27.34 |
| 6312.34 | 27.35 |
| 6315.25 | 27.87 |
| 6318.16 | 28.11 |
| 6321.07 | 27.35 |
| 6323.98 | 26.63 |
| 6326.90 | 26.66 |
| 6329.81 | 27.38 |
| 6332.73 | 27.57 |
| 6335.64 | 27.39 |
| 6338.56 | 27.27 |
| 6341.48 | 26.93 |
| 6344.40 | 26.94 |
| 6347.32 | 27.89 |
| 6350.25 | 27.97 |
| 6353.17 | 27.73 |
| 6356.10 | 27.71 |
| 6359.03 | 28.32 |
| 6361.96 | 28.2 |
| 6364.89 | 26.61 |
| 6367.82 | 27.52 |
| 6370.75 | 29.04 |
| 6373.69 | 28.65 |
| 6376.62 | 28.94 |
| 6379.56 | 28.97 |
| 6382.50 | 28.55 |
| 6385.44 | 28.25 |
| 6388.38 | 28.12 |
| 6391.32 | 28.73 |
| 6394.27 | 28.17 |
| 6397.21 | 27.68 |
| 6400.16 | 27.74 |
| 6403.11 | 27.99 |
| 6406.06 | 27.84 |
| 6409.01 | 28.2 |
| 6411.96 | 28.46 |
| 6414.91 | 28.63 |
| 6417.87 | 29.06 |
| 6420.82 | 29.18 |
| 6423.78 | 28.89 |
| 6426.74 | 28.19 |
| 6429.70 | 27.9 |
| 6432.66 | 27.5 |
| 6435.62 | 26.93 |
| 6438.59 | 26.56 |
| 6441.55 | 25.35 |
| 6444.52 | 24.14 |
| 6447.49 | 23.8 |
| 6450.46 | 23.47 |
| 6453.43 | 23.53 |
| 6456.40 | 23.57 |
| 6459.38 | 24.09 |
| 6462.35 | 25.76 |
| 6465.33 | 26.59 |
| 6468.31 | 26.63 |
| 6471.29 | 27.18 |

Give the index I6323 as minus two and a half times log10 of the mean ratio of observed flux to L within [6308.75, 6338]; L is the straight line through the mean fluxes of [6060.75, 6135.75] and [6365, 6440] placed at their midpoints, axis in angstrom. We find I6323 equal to 0.02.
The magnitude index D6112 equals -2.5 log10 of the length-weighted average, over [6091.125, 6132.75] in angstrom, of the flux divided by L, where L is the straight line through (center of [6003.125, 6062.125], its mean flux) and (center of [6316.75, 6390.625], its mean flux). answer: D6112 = -0.07 mag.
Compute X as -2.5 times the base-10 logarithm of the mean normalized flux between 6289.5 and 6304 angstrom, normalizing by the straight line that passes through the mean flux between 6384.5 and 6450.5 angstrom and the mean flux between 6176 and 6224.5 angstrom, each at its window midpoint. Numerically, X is -0.062 mag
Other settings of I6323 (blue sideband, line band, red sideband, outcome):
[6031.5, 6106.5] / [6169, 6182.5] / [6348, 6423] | 0.04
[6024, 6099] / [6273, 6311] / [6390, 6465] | -0.03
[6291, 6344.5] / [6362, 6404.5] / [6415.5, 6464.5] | -0.06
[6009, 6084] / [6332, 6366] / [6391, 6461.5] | -0.04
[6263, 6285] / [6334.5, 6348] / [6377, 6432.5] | 0.02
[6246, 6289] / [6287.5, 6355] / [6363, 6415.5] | 0.00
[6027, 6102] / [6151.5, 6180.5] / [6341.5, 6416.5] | 0.05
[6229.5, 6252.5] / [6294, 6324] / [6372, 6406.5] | -0.03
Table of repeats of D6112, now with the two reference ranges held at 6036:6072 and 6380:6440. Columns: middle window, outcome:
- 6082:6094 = 0.01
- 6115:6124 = -0.03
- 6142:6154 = -0.01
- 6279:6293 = 0.03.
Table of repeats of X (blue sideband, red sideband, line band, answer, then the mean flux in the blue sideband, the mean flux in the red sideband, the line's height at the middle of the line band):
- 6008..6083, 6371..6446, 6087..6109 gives -0.05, 25.4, 28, 25.7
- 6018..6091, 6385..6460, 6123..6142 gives -0.06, 25.7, 27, 26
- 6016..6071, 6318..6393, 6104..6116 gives -0.04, 25.6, 27.8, 26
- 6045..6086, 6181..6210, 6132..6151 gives -0.06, 26.5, 25.6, 26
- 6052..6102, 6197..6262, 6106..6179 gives -0.01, 26.6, 26.1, 26.4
